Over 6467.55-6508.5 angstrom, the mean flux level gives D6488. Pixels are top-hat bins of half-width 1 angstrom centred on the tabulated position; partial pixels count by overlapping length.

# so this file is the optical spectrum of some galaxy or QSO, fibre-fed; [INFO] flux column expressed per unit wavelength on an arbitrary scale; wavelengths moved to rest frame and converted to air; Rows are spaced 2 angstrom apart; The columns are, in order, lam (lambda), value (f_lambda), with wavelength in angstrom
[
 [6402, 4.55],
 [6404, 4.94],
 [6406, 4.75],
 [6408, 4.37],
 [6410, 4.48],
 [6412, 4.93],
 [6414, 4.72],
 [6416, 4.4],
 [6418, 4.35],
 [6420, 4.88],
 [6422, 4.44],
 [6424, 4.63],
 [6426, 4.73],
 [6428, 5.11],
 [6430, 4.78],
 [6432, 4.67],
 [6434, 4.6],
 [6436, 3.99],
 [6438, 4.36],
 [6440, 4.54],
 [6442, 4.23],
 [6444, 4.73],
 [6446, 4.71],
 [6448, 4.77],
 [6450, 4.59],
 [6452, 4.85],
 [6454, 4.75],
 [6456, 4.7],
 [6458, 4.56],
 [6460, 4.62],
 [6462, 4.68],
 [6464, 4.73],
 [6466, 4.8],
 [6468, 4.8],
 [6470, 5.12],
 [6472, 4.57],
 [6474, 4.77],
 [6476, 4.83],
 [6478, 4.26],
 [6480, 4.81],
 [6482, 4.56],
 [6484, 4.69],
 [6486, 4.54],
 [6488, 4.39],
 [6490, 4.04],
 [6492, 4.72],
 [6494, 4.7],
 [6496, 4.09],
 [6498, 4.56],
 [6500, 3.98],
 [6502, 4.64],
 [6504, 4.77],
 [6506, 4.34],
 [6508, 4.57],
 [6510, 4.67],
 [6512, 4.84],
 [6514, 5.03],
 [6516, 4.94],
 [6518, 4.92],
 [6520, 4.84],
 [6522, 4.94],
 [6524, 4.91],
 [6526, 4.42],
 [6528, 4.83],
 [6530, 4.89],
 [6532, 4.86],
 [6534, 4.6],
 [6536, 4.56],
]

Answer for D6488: 4.56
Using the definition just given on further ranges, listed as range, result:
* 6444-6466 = 4.7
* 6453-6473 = 4.73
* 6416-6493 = 4.63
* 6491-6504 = 4.47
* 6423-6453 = 4.62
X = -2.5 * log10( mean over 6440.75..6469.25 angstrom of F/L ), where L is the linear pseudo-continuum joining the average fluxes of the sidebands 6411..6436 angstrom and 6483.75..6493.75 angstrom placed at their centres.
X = -0.026 mag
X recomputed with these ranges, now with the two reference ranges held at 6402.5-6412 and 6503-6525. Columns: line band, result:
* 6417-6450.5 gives 0.023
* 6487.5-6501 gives 0.100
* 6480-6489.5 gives 0.050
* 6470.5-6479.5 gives 0.023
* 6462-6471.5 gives -0.021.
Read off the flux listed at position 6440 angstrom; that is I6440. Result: 4.54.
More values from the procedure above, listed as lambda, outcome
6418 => 4.35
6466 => 4.8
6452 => 4.85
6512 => 4.84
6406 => 4.75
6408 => 4.37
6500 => 3.98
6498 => 4.56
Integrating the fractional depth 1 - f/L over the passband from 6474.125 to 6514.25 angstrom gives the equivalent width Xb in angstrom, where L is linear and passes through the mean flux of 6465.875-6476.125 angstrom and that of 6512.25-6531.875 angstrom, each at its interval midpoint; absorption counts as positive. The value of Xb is 2.4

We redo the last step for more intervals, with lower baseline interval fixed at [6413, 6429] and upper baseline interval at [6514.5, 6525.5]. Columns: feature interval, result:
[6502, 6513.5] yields 0.49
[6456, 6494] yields 1.14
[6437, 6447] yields 0.41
